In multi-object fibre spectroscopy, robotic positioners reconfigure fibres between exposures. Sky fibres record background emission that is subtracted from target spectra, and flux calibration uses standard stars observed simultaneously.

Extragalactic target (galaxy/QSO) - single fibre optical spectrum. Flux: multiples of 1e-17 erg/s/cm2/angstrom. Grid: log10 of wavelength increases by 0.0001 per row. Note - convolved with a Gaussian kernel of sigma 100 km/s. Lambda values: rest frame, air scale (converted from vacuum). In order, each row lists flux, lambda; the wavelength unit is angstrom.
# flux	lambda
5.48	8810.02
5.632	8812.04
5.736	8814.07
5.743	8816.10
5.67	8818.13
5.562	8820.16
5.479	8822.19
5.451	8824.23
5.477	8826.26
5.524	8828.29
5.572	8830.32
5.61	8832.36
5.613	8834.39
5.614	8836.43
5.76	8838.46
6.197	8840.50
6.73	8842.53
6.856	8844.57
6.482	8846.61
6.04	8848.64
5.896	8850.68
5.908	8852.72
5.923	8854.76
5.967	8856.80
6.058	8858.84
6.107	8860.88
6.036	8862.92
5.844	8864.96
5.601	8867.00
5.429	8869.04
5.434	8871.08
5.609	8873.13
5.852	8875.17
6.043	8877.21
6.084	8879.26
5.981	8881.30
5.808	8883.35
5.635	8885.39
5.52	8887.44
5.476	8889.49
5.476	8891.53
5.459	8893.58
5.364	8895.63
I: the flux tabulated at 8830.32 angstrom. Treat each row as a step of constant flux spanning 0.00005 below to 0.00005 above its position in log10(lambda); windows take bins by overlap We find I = 5.572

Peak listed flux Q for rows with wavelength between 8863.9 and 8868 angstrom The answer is 5.844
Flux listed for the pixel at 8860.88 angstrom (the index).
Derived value 6.107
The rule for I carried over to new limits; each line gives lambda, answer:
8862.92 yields 6.036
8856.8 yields 5.967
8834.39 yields 5.613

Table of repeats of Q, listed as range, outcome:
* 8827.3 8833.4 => 5.61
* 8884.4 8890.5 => 5.635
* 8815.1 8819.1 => 5.743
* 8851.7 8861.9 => 6.107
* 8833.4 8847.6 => 6.856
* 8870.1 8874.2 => 5.609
